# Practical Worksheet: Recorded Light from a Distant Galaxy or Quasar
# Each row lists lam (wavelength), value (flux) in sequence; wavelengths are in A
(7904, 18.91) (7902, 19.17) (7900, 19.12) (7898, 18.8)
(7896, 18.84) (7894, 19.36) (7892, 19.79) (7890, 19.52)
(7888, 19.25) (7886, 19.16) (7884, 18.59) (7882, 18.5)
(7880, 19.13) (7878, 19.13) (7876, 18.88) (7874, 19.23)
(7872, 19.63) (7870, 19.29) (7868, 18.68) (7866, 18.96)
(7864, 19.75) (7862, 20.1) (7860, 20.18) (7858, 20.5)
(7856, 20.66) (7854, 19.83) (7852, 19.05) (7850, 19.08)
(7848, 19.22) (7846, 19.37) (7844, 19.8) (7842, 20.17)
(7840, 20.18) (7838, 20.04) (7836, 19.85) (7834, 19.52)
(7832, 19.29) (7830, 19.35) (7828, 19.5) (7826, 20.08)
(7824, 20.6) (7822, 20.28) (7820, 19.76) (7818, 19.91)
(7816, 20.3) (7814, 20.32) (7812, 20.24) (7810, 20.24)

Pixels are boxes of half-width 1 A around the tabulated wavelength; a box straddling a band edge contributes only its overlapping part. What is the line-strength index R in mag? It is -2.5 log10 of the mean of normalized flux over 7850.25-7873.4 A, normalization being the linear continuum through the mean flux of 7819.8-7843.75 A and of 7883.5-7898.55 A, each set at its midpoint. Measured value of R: -0.01 mag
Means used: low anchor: 19.9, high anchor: 19.2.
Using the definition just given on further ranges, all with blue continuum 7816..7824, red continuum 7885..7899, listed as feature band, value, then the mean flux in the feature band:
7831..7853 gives 0.013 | 19.6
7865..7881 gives 0.020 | 19.1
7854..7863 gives -0.036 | 20.3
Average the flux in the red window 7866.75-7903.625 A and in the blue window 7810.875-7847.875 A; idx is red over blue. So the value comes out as 1.0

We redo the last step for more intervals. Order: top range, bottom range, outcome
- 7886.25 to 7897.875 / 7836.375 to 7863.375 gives 0.97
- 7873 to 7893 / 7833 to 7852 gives 0.97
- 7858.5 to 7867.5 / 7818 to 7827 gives 0.98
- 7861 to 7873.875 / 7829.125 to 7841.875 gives 0.98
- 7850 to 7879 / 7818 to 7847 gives 0.98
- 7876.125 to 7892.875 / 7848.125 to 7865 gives 0.96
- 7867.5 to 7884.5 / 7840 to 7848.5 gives 0.96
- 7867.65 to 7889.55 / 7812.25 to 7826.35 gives 0.94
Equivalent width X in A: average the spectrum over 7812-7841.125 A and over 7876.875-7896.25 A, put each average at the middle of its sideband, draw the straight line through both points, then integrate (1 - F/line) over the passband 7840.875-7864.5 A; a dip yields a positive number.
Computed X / -0.27 A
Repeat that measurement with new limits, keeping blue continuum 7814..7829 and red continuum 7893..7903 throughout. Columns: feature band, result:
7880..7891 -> 0.1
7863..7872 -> 0.1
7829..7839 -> 0.2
